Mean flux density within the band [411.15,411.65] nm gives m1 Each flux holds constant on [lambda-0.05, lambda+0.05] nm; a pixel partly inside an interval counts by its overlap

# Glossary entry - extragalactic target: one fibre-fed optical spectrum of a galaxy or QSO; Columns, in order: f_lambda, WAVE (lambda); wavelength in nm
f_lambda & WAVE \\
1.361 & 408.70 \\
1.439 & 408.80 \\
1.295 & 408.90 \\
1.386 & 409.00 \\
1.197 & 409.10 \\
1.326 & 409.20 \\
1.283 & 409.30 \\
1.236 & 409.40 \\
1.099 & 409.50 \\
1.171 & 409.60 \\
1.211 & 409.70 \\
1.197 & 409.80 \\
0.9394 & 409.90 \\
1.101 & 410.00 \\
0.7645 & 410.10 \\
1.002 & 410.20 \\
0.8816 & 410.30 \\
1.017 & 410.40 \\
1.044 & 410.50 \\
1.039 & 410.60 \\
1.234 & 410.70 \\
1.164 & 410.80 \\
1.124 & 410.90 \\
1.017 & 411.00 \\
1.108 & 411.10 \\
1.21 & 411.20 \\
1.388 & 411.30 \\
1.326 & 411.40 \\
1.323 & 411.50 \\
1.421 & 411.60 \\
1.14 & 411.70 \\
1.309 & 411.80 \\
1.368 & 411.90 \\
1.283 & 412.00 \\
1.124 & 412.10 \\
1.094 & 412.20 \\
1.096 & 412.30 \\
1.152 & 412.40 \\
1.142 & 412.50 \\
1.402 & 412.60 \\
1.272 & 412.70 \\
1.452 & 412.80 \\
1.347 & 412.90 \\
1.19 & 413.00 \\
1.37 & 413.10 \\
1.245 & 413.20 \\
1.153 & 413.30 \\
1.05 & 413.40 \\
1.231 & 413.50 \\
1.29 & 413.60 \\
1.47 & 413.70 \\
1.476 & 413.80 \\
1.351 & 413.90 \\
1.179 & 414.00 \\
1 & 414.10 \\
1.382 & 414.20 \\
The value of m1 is 1.33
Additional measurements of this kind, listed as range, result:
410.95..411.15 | 1.06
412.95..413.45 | 1.2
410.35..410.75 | 1.08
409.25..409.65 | 1.2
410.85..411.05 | 1.07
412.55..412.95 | 1.37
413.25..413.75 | 1.24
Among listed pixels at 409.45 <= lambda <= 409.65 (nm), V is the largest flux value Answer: 1.171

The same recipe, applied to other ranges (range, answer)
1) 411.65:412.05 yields 1.368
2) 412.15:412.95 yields 1.452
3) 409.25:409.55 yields 1.283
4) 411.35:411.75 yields 1.421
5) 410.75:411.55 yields 1.388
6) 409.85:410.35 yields 1.101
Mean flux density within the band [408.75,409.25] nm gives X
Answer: 1.33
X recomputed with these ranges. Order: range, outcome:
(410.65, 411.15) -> 1.13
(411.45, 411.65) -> 1.37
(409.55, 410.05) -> 1.12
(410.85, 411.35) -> 1.17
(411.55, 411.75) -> 1.28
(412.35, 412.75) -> 1.24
